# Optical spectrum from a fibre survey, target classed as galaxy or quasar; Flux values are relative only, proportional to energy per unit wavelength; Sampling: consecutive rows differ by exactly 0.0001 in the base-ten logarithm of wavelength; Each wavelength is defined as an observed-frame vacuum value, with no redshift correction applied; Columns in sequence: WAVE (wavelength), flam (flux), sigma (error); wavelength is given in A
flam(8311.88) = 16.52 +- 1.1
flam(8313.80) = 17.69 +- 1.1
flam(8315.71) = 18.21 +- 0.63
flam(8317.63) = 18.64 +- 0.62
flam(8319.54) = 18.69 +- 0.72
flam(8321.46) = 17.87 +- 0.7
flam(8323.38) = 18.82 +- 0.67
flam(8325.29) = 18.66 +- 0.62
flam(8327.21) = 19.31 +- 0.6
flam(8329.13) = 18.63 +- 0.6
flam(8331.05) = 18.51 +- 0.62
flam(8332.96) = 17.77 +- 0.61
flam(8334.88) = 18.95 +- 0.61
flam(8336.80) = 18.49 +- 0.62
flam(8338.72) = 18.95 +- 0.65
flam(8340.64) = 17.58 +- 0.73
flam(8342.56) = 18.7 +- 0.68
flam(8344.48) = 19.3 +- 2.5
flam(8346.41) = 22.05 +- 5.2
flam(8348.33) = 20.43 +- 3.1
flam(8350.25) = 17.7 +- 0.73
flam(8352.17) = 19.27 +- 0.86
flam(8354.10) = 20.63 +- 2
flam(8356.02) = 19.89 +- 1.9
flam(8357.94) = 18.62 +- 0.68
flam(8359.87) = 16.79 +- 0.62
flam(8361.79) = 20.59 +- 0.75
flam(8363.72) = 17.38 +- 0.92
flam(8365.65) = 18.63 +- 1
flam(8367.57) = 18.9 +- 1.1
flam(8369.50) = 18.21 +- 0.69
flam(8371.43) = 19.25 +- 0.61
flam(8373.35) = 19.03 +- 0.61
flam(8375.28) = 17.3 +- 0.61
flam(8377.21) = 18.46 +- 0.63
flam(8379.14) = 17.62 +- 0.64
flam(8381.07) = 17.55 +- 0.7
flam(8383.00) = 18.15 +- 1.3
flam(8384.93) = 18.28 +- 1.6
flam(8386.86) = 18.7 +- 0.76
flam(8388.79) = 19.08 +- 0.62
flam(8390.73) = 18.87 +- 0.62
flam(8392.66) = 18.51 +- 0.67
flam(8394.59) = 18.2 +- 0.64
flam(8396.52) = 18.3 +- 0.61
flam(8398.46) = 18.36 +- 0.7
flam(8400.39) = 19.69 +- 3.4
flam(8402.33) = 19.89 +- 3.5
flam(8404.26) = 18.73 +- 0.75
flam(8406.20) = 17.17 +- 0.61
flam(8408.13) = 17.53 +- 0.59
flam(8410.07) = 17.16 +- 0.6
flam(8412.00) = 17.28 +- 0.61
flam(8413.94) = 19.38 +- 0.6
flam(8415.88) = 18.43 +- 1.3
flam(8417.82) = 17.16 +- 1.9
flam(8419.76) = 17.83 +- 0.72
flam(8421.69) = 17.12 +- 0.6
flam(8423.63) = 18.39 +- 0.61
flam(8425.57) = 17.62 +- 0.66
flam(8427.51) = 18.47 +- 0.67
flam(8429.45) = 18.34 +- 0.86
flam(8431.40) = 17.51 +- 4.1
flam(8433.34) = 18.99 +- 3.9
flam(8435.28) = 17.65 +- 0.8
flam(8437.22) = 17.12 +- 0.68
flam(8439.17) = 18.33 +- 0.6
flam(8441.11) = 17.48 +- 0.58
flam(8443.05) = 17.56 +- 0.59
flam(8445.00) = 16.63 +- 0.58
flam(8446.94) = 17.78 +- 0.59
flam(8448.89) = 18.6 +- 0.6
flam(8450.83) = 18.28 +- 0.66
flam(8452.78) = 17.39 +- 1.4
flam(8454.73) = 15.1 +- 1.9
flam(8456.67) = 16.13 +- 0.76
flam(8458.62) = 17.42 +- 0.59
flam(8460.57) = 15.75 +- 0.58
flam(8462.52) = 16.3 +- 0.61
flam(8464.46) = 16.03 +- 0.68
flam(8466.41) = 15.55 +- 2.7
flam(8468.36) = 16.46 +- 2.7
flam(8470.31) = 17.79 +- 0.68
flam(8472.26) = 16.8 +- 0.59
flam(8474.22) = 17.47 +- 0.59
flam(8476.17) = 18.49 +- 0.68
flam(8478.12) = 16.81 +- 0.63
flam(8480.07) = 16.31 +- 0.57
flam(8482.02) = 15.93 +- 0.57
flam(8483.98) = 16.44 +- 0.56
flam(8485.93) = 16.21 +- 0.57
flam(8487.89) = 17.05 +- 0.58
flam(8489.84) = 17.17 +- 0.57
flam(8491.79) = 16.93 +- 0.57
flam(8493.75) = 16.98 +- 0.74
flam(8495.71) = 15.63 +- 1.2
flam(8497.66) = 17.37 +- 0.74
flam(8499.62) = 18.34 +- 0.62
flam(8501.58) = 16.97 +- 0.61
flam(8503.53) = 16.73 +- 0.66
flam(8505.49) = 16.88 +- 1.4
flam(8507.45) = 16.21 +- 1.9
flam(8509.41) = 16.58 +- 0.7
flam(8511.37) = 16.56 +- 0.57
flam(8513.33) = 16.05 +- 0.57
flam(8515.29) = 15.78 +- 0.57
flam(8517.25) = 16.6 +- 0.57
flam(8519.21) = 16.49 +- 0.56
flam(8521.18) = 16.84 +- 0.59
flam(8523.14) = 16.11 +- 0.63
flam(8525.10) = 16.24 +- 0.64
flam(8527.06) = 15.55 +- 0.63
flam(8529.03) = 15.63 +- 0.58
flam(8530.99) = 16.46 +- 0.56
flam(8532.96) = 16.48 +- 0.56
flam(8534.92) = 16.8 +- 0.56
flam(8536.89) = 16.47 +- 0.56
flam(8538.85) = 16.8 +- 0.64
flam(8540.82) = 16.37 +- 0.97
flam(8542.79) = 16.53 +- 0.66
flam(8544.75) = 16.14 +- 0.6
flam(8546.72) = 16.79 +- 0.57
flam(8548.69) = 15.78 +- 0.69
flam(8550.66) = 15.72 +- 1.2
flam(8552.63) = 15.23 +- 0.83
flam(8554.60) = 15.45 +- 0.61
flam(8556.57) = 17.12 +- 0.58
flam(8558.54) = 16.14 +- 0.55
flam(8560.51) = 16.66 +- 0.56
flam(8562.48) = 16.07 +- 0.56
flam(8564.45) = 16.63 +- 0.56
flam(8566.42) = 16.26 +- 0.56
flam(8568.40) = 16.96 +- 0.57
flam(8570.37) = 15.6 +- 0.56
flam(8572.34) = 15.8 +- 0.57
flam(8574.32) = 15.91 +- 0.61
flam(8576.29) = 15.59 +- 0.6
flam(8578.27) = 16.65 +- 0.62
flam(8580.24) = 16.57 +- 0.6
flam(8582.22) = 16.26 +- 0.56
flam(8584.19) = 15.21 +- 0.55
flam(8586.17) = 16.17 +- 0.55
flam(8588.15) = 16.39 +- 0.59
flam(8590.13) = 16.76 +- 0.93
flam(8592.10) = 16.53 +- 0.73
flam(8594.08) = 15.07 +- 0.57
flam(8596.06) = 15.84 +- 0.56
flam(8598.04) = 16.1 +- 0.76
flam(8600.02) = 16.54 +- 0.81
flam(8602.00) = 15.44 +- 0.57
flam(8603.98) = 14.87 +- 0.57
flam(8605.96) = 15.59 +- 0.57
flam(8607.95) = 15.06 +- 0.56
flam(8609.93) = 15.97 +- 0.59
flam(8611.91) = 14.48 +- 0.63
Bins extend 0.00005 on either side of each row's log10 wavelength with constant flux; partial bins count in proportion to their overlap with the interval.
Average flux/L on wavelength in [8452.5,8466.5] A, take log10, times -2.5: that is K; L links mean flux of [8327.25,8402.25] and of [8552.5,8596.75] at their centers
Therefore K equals 0.09 mag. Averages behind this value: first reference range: 18.7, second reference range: 16.1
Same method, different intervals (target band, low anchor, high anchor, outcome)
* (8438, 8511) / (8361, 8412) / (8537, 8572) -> 0.02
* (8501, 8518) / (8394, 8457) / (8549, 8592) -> 0.03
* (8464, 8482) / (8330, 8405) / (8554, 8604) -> 0.04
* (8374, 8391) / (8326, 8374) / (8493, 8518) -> 0.02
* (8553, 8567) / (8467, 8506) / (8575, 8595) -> 0.00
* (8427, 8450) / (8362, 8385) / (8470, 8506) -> -0.02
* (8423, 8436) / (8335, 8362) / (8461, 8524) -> -0.02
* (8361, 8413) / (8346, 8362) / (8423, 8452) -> 0.03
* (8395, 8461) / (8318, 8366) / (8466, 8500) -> -0.01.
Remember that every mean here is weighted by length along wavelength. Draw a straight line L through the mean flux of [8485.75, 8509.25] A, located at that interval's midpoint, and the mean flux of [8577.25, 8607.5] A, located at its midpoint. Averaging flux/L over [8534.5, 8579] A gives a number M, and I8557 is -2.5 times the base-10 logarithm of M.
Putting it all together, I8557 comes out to 0.01 mag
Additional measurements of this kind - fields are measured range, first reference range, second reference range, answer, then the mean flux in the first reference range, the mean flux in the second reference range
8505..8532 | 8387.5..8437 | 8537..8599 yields 0.04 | 18.2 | 16.2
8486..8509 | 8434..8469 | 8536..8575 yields -0.02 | 17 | 16.2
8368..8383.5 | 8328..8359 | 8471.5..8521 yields 0.02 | 19.1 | 16.7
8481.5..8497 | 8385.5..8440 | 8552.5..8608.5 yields 0.04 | 18.2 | 16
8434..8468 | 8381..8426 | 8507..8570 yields 0.03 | 18.2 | 16.3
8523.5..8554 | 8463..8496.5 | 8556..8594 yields 0.02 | 16.7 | 16.2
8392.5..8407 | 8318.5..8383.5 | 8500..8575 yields -0.03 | 18.7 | 16.3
